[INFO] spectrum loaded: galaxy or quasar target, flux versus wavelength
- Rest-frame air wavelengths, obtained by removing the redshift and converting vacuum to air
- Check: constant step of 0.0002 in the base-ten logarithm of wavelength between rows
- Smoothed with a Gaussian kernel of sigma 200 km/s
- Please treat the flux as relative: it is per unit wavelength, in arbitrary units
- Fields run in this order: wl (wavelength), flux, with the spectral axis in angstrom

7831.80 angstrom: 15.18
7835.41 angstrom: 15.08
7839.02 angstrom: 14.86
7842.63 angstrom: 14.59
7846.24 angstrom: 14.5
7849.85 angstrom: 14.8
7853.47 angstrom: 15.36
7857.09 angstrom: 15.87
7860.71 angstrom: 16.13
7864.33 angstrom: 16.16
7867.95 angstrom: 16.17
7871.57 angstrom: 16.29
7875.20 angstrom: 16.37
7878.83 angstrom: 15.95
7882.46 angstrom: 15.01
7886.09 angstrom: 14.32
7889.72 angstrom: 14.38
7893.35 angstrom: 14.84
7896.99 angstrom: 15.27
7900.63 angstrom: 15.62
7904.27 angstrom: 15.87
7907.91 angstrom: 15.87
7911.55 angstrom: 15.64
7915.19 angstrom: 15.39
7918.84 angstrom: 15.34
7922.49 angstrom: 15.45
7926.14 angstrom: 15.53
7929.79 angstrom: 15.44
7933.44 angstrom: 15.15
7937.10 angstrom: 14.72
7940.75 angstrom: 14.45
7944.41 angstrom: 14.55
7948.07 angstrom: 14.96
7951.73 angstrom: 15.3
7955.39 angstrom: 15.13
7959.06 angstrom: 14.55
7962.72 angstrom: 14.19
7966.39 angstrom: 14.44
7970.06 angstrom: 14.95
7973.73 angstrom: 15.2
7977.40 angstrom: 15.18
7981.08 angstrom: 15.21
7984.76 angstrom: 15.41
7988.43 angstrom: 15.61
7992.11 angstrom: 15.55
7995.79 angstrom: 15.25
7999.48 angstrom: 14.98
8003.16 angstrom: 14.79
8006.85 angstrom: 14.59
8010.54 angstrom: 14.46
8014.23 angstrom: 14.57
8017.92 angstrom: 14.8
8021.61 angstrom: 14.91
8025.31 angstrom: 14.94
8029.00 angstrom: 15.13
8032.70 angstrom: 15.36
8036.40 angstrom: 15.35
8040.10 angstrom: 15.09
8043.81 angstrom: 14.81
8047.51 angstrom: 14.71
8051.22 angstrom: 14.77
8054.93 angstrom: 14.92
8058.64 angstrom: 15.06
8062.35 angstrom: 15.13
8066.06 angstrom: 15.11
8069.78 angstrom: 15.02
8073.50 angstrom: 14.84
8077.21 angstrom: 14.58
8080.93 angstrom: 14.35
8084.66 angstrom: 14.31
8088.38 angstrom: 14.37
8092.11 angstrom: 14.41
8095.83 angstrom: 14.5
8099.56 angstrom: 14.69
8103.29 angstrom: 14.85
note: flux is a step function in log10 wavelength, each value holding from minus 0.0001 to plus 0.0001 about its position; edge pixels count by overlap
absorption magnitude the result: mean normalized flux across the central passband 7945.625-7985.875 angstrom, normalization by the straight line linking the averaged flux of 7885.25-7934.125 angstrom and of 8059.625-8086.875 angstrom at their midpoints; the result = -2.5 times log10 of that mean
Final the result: 0.01 mag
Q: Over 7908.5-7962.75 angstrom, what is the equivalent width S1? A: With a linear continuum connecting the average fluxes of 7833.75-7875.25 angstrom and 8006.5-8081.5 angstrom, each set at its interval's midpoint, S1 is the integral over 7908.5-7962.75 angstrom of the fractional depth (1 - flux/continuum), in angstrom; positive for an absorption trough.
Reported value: 0.5 angstrom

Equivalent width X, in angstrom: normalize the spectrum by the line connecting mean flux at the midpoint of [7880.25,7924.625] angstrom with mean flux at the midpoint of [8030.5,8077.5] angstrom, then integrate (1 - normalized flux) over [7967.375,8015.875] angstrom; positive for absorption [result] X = 0.2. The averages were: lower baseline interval 15.3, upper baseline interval 15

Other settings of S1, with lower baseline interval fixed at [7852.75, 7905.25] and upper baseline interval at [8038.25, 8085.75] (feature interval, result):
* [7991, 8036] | 0.2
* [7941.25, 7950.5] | 0.3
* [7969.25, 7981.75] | 0.0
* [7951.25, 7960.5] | 0.2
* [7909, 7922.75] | 0.0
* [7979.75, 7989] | -0.2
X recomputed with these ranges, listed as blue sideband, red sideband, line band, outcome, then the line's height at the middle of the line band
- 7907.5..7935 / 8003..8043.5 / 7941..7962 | 0.6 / 15.3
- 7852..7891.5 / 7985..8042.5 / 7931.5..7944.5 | 0.5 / 15.4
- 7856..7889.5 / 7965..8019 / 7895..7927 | -0.1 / 15.5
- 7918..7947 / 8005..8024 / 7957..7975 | 0.3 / 14.9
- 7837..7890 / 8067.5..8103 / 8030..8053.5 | -0.4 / 14.7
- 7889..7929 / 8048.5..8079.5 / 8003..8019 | 0.5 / 15.1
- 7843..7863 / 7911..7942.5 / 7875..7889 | 0.0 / 15.3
